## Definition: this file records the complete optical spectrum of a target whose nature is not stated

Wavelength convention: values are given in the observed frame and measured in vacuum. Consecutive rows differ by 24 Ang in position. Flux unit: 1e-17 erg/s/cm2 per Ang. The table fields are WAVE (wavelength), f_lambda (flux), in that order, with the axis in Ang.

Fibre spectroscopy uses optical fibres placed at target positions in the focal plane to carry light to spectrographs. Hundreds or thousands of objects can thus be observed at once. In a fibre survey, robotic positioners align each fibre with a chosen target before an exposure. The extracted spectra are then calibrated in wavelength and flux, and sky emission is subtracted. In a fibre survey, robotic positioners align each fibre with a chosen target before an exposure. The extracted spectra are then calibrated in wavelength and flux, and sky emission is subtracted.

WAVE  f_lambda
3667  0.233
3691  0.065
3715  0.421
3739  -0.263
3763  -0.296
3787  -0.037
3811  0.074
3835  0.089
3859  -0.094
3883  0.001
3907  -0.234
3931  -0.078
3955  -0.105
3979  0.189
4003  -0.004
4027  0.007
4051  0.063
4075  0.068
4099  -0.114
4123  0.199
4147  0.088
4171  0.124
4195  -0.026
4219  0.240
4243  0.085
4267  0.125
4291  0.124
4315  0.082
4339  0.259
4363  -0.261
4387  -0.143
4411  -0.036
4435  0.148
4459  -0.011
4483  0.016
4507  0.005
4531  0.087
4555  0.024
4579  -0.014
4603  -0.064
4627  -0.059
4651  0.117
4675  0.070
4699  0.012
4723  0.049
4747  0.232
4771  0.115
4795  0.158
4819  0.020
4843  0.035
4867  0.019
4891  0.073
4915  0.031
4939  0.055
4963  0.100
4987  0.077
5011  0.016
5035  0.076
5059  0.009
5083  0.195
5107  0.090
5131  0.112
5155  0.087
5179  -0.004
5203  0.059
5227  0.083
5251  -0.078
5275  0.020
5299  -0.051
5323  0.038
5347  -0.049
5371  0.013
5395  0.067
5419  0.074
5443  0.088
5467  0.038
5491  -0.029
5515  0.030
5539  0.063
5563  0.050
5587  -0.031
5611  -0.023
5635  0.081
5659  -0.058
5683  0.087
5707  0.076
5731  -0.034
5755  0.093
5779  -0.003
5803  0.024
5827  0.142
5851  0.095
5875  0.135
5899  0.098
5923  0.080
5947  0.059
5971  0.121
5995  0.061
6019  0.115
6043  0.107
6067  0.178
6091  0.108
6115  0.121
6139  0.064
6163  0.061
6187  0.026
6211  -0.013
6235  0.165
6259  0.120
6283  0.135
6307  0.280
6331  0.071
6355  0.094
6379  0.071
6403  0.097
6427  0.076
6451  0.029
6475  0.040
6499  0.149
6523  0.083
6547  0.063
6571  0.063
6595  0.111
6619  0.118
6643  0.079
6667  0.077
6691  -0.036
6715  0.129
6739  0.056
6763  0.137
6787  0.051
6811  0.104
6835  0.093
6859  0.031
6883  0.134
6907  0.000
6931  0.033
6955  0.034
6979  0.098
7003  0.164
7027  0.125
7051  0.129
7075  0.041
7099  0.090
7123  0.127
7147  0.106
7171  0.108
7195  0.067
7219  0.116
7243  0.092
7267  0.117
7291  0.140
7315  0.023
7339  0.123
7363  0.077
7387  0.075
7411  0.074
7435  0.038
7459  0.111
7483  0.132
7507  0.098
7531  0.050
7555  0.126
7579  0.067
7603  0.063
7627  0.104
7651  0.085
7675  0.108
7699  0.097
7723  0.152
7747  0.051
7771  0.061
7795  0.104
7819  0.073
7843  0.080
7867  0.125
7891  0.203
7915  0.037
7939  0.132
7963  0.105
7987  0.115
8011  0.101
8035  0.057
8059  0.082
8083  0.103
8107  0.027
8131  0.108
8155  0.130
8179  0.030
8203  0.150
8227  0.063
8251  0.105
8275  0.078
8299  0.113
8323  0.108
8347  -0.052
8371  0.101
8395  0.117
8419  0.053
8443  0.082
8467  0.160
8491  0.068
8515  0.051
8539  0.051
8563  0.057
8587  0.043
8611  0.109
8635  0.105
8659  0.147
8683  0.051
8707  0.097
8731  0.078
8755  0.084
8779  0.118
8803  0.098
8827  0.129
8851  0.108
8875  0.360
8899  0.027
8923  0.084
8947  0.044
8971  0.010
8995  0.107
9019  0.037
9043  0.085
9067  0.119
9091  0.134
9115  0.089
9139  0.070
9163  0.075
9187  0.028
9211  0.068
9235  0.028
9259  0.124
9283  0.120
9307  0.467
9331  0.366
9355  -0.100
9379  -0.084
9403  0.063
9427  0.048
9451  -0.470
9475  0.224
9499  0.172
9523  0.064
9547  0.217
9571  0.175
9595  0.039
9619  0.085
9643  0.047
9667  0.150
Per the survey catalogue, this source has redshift 0.771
